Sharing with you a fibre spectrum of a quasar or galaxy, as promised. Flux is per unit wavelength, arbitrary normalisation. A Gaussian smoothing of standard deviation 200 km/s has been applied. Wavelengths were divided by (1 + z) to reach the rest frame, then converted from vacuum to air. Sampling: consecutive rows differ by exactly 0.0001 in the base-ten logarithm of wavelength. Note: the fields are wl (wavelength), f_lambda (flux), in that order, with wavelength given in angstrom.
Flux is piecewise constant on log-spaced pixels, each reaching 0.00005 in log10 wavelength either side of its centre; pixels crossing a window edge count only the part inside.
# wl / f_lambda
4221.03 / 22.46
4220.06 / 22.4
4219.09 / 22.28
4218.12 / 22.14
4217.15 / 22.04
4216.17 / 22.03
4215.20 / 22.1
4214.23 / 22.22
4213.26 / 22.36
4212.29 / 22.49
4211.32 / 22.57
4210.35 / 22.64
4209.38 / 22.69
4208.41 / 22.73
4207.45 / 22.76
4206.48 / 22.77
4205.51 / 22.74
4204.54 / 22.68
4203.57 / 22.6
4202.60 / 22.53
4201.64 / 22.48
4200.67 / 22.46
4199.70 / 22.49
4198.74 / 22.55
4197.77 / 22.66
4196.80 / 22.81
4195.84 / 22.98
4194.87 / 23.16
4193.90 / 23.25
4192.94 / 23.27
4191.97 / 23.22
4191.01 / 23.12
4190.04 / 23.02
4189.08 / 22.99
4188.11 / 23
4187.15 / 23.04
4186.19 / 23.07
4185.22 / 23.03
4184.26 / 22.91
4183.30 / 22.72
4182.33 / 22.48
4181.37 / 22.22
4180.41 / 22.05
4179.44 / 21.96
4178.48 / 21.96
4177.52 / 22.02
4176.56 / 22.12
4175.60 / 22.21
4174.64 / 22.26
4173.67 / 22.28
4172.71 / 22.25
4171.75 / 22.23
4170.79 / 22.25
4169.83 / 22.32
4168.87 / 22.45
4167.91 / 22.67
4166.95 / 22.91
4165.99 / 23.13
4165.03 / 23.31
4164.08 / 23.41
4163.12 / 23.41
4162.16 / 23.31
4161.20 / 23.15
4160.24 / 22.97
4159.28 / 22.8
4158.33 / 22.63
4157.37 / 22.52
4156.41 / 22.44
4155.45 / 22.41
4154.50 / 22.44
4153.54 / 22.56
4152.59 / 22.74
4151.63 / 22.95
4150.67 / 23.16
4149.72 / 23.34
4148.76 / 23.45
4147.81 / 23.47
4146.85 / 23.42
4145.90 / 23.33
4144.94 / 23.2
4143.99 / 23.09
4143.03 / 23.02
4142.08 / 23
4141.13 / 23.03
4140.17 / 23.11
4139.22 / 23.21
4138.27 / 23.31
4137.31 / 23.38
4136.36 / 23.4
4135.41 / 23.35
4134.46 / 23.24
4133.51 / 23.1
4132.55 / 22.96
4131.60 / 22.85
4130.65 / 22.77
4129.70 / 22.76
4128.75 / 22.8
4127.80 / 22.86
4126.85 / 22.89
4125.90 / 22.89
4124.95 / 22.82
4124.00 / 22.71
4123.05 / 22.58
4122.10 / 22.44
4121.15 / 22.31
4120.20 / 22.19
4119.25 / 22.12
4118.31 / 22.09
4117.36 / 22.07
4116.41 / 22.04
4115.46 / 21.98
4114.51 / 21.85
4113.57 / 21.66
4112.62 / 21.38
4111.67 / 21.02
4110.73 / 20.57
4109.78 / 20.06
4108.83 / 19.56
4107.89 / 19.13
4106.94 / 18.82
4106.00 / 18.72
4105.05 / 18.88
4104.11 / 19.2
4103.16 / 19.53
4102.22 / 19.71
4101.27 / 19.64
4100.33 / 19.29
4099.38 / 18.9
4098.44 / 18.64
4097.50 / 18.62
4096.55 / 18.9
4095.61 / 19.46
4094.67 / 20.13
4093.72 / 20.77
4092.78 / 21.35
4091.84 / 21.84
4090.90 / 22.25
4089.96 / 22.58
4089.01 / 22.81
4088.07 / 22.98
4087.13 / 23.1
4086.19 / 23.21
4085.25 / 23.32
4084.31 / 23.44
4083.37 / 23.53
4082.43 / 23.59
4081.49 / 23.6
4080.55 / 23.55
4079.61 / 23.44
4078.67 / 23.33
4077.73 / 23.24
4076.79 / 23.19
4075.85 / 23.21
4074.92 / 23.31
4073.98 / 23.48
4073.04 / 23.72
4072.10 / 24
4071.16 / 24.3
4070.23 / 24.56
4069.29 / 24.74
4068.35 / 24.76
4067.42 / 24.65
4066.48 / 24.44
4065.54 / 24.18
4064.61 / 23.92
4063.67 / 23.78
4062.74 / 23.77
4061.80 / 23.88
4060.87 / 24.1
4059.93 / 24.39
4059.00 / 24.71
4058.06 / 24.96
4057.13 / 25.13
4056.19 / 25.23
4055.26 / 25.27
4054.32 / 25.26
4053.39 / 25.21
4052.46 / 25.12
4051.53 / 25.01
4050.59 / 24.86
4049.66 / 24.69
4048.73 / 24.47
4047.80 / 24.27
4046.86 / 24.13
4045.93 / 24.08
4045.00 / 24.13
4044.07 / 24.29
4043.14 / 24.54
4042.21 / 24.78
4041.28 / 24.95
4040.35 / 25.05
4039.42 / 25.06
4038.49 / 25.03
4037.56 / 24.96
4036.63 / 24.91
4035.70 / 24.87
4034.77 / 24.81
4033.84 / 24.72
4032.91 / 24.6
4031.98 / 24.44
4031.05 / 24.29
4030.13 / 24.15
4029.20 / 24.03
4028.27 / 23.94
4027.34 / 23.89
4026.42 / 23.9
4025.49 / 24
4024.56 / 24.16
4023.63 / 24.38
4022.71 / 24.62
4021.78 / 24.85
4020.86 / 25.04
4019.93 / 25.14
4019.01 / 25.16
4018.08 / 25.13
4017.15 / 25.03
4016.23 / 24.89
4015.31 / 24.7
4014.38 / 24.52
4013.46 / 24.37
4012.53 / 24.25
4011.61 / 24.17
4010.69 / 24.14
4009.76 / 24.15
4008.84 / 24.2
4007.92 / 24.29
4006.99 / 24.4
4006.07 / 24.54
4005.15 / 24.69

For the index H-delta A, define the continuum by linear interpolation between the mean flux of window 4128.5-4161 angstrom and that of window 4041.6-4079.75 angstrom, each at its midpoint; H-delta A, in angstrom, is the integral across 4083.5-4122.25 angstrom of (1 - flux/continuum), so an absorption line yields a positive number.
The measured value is 4.4 angstrom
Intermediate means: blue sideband 24.3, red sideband 23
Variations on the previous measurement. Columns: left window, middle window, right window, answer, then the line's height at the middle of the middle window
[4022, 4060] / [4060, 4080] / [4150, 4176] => 0.2 angstrom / 24.2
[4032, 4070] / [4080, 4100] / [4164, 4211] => 2.0 angstrom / 24.1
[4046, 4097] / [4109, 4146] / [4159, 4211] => 1.0 angstrom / 23.2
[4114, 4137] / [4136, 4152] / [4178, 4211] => -0.4 angstrom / 22.7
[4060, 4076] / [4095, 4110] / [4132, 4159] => 2.8 angstrom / 23.6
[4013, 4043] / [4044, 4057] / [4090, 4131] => -0.6 angstrom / 23.6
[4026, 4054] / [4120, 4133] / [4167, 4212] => 0.4 angstrom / 23.5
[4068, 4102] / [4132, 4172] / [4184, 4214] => -0.7 angstrom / 22.6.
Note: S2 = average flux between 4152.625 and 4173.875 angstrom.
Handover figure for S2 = 22.7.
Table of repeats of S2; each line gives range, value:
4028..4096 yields 23.9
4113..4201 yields 22.8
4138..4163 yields 23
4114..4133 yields 22.5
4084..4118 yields 20.8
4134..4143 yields 23.2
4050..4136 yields 22.5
